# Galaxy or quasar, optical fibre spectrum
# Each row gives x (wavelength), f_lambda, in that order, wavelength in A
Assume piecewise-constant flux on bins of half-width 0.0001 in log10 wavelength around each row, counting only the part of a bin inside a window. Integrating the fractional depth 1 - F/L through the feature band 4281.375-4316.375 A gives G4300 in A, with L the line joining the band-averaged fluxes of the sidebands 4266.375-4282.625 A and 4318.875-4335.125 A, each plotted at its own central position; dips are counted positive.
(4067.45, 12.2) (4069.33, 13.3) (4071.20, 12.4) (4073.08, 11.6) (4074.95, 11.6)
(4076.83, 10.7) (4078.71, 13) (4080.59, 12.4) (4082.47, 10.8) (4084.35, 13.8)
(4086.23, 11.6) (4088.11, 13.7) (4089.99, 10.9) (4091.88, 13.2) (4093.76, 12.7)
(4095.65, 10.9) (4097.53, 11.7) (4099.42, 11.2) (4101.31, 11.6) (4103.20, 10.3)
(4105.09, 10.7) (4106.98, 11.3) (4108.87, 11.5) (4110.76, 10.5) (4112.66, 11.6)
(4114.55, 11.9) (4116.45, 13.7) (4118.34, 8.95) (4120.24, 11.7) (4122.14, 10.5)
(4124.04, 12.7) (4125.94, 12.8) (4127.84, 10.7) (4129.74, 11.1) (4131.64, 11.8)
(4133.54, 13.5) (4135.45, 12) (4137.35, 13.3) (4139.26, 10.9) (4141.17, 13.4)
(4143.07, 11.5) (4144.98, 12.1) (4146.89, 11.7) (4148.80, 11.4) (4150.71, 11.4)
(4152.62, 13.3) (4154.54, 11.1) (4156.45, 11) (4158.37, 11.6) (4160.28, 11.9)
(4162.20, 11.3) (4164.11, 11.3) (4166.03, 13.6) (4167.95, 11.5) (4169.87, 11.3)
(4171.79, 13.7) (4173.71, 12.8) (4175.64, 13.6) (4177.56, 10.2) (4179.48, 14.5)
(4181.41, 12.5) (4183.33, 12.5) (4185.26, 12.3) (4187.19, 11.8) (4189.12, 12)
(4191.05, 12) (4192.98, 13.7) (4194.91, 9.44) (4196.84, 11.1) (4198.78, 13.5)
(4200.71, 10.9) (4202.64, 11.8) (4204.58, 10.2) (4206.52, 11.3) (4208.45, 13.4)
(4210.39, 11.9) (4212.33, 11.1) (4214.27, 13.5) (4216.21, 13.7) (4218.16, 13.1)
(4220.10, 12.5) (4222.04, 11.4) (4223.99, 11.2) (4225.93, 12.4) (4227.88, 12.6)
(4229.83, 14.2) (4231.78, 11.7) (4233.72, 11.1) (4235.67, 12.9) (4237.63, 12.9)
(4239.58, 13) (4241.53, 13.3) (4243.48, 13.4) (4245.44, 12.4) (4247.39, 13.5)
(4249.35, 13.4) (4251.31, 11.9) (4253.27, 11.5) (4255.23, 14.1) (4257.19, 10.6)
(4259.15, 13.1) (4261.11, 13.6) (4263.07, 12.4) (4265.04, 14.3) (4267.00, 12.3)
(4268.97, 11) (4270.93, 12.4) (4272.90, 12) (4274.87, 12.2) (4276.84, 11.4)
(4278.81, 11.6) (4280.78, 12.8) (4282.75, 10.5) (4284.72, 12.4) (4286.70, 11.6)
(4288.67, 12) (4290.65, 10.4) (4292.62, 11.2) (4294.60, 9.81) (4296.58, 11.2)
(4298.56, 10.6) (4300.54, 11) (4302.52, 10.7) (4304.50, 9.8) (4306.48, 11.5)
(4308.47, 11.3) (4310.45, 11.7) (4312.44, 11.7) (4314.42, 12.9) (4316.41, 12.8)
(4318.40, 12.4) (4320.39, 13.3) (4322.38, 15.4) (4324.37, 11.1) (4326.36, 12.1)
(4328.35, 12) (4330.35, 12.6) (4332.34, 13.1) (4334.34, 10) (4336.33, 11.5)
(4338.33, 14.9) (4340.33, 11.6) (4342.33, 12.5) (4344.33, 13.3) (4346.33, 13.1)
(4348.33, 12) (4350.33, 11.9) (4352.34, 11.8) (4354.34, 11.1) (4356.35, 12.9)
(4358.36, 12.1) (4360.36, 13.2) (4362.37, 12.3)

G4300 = 2.6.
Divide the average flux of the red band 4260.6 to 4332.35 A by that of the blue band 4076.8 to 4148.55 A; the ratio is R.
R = 1.01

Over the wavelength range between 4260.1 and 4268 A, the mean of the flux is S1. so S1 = 13.1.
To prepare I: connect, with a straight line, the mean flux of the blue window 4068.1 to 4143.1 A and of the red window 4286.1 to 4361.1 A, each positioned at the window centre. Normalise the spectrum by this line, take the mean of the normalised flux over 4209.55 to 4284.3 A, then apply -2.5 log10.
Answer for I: -0.05 mag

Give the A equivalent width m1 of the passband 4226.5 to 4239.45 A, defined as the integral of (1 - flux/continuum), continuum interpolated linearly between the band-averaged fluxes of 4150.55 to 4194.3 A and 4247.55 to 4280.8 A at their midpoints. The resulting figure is -0.3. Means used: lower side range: 12.2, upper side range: 12.4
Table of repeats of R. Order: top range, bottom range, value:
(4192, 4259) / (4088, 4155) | 1.05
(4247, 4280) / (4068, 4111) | 1.05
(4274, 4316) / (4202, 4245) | 0.92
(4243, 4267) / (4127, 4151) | 1.07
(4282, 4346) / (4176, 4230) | 0.98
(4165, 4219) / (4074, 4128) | 1.05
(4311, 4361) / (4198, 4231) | 1.01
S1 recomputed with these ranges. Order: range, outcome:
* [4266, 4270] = 11.7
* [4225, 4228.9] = 12.5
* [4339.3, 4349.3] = 12.5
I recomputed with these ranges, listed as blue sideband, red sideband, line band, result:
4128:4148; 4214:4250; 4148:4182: 0.01 mag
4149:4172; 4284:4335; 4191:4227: -0.02 mag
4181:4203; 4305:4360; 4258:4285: -0.01 mag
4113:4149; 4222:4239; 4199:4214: 0.05 mag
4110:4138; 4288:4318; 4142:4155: -0.01 mag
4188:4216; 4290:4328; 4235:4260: -0.09 mag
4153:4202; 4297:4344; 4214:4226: -0.04 mag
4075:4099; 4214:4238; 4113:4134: 0.04 mag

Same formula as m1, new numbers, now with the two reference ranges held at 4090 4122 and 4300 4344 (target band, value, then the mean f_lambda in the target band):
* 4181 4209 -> -0.4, 11.9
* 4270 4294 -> 0.6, 11.7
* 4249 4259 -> -0.3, 12.3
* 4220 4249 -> -1.8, 12.6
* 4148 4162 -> -0.1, 11.7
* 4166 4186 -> -1.5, 12.5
